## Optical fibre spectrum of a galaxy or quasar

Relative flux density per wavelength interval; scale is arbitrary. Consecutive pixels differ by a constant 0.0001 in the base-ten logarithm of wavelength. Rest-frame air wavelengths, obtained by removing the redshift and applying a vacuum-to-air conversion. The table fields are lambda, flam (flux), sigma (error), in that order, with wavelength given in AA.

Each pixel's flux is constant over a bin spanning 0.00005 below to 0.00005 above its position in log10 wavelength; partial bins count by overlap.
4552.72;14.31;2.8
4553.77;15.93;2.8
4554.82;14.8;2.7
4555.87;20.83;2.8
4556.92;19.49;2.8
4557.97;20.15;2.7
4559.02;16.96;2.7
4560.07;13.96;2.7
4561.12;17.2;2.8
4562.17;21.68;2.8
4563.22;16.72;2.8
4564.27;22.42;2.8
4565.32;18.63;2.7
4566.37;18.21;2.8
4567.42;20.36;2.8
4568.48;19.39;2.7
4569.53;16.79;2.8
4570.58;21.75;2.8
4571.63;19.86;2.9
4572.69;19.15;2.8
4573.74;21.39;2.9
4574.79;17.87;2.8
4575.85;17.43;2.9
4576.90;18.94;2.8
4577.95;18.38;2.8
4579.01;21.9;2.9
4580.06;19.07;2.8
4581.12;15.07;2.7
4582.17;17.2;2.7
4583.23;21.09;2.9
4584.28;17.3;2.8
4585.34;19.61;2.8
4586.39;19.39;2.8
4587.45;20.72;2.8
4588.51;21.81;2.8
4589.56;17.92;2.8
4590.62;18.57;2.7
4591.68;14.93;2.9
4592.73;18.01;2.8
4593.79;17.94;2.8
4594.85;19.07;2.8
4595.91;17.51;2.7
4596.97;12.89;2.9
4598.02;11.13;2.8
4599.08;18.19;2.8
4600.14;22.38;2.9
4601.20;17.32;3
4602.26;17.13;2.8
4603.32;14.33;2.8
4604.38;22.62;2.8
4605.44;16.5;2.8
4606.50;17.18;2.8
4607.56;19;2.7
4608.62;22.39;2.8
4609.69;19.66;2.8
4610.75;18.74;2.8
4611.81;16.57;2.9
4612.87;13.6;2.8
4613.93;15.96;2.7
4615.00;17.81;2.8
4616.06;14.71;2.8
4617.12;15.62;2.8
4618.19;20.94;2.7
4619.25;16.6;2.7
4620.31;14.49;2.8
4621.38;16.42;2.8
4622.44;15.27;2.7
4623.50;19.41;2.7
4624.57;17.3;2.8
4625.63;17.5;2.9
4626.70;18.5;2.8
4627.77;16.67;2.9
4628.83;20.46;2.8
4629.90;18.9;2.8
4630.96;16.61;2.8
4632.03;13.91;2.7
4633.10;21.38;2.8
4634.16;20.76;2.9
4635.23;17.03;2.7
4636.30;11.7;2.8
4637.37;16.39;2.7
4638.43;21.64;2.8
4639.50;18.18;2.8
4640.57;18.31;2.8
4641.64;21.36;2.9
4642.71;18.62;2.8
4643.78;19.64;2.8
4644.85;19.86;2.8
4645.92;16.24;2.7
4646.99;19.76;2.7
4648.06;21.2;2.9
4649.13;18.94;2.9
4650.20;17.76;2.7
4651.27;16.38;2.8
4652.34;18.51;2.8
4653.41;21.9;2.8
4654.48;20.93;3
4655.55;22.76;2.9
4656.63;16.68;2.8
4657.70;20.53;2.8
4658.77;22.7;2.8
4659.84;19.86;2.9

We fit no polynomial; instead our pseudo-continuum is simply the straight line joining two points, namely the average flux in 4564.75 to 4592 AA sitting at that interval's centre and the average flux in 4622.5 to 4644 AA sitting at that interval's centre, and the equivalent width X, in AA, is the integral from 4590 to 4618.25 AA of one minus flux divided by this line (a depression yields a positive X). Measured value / 1.8 AA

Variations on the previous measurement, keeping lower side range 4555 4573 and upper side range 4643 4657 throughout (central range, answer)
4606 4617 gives 0.9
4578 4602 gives 1.2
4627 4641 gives 1.0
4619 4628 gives 1.1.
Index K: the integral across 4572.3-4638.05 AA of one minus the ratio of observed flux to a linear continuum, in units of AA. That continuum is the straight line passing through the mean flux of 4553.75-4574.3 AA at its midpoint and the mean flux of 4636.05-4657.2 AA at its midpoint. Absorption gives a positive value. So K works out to 3.8 AA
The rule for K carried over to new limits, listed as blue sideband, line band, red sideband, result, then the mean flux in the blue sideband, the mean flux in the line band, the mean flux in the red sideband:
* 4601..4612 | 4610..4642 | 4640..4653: 2.1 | 18.4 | 17.4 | 18.9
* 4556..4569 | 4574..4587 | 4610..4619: -0.4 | 18.8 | 18.7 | 16.8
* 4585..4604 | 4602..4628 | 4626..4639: 0.5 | 17.7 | 17.4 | 17.8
